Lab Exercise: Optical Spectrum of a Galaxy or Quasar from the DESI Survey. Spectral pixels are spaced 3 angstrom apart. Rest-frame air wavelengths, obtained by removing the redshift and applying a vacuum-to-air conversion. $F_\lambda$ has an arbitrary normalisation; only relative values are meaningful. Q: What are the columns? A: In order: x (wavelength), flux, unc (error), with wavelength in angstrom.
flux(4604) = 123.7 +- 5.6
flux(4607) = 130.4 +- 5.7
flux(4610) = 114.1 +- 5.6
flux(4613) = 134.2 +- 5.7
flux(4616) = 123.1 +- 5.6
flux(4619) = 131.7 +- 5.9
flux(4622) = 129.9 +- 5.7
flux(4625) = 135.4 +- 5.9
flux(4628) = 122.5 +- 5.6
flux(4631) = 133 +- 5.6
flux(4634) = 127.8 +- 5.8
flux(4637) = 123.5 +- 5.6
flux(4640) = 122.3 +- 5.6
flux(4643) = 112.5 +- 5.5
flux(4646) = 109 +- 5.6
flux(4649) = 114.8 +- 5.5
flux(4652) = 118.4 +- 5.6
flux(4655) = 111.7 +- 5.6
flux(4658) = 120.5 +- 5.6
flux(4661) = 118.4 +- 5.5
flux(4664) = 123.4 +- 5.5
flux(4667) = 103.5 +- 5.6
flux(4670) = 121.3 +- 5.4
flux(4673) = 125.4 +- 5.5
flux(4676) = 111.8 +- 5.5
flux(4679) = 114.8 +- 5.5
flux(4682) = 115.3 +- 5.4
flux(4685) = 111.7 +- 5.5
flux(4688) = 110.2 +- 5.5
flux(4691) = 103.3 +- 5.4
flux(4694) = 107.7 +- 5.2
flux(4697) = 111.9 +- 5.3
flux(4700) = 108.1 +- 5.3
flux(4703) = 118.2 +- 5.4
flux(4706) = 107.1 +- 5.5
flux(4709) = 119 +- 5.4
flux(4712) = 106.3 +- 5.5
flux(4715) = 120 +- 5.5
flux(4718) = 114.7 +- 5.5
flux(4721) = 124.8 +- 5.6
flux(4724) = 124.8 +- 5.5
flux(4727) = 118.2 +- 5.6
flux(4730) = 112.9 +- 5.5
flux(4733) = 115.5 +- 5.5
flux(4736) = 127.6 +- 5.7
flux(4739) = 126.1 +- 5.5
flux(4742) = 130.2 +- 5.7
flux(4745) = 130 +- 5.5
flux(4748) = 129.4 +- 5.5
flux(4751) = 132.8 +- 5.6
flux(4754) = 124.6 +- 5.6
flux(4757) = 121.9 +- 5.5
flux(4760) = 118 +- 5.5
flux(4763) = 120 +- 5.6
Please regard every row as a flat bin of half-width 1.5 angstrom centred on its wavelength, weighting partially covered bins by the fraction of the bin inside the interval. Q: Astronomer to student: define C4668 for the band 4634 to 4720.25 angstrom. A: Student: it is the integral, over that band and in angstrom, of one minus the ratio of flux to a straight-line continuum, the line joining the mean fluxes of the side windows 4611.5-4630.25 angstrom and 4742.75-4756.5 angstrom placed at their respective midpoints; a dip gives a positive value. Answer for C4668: 9.6 angstrom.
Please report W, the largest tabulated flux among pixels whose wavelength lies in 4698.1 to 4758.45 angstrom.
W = 132.8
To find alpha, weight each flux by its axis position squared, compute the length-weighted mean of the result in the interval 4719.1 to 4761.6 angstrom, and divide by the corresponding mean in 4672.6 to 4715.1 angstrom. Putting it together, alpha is 1.1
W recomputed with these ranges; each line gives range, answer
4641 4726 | 125.4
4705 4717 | 120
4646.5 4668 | 123.4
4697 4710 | 119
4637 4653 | 123.5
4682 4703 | 118.2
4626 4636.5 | 133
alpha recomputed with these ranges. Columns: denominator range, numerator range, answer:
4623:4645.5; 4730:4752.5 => 1.06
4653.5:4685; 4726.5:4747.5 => 1.09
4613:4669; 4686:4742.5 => 0.98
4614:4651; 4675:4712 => 0.92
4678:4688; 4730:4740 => 1.10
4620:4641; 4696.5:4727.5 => 0.94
